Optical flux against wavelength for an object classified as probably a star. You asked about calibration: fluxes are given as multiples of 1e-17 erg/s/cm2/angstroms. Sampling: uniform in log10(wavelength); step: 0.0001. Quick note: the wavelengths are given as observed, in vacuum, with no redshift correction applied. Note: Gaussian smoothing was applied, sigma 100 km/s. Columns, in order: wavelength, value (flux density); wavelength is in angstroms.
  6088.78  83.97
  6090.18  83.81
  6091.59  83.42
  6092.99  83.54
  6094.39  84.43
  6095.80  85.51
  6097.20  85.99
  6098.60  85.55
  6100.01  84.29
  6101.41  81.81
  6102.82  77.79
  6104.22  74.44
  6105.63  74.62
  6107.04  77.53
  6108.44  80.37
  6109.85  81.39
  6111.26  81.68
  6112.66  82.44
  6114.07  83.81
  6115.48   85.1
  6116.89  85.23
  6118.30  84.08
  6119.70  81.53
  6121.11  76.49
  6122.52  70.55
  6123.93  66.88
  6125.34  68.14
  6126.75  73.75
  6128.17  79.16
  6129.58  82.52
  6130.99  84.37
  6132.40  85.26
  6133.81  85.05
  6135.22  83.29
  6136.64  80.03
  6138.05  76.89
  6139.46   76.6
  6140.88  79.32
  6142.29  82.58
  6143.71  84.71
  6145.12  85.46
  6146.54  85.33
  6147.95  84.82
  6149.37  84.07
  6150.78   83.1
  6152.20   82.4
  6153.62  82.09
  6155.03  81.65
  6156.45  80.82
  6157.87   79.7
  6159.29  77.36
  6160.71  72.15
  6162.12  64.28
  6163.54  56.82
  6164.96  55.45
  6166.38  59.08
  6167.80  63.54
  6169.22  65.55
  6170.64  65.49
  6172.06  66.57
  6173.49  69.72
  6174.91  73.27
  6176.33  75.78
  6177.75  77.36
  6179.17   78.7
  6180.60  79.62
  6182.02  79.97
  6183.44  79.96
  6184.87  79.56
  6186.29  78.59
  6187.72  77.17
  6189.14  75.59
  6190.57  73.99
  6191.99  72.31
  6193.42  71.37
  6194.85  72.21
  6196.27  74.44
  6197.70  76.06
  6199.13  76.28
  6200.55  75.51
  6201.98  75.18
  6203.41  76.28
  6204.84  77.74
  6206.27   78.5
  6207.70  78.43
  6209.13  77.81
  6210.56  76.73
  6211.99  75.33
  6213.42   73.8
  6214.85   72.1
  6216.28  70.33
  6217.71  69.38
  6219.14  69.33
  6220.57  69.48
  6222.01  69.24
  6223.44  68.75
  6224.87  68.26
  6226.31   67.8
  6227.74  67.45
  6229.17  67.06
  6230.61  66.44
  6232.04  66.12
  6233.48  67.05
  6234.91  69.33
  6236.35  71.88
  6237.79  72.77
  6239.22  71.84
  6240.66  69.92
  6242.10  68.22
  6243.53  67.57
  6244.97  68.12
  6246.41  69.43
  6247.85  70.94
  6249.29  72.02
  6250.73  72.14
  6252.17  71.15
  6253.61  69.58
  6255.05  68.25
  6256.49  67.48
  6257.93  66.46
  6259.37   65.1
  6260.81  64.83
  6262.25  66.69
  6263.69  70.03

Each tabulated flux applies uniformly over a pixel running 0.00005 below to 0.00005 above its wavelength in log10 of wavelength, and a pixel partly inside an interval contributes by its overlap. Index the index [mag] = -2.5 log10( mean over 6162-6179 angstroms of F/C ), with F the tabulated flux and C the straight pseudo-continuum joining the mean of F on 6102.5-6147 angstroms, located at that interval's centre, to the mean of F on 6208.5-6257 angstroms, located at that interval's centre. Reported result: 0.14 mag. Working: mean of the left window 79.9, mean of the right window 70.1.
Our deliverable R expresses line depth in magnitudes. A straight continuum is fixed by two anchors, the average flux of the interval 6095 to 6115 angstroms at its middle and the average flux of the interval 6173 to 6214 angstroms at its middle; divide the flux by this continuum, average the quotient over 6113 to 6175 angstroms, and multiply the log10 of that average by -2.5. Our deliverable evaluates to 0.03 mag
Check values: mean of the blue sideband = 81.3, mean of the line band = 76.7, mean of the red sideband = 76.2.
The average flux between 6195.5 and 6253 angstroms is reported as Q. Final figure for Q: 71.6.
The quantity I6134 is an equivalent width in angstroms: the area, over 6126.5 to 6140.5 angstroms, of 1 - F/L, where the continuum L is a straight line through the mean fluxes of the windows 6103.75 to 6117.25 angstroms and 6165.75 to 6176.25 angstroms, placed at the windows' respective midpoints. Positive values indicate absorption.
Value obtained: -1.0 angstroms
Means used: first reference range 80.6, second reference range 66.8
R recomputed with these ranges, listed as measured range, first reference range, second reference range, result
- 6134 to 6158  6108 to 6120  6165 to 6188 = -0.06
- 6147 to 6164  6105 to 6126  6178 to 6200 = -0.01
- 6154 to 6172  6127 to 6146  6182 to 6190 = 0.16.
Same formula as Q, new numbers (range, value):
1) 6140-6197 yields 75.3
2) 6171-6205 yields 75.4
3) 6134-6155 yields 82.3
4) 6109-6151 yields 80.8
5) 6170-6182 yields 73.7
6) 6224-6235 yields 67.4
